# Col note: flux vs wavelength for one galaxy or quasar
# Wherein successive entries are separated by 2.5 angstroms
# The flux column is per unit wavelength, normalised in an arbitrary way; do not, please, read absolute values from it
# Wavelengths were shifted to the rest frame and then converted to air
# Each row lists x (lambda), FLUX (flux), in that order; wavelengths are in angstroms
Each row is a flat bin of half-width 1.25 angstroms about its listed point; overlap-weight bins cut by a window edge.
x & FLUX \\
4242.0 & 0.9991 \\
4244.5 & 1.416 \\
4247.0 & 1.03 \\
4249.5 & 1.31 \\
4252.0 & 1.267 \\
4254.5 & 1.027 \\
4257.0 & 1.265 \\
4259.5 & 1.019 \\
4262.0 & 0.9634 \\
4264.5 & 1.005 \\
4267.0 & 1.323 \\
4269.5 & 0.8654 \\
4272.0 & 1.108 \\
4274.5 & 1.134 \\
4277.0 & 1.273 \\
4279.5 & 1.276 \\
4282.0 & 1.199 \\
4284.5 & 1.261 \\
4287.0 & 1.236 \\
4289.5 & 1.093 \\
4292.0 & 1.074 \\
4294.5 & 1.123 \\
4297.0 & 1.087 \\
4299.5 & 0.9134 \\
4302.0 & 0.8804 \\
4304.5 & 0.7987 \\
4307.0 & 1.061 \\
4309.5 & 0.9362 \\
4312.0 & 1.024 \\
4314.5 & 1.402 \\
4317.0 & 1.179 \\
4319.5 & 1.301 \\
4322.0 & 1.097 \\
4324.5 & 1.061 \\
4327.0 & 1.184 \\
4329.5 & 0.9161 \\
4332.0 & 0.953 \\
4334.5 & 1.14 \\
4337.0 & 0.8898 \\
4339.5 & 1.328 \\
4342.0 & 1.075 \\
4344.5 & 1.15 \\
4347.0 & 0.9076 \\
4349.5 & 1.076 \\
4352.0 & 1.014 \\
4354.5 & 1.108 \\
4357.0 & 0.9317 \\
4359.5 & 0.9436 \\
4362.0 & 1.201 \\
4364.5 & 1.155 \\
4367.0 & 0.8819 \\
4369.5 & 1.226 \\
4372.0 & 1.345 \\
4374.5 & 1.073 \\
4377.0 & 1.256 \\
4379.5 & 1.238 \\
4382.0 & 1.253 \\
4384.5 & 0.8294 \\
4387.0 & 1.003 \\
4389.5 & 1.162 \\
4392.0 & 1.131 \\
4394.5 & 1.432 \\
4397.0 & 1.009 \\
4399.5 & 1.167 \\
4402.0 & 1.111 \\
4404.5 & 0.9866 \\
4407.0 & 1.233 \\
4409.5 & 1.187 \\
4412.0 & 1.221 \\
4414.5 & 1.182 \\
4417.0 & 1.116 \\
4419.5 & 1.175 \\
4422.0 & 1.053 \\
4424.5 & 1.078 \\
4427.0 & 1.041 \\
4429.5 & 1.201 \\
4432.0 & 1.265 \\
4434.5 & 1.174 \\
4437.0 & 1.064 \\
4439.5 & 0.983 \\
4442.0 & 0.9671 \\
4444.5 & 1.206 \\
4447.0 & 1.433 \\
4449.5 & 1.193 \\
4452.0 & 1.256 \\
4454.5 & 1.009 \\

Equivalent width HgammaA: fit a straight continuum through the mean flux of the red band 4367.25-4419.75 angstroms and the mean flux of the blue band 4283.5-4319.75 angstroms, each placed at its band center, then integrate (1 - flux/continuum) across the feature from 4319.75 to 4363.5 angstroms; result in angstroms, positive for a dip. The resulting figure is 2.0 angstroms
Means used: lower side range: 1.08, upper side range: 1.15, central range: 1.06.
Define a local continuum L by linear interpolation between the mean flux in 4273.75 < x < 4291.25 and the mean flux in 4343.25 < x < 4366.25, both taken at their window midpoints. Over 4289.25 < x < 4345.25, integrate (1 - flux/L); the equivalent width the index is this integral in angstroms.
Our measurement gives 2.9 angstroms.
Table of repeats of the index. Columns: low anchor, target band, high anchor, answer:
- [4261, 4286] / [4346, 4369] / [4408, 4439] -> 2.2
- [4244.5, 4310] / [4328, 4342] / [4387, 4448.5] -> 0.9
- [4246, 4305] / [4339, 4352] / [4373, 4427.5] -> 0.4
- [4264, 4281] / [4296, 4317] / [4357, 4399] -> 2.2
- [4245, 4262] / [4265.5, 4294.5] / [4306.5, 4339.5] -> -0.9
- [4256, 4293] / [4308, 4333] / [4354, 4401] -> 0.6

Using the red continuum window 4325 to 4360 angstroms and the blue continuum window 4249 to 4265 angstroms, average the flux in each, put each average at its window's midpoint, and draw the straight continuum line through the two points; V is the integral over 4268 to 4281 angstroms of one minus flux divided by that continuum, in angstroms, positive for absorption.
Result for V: -0.4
